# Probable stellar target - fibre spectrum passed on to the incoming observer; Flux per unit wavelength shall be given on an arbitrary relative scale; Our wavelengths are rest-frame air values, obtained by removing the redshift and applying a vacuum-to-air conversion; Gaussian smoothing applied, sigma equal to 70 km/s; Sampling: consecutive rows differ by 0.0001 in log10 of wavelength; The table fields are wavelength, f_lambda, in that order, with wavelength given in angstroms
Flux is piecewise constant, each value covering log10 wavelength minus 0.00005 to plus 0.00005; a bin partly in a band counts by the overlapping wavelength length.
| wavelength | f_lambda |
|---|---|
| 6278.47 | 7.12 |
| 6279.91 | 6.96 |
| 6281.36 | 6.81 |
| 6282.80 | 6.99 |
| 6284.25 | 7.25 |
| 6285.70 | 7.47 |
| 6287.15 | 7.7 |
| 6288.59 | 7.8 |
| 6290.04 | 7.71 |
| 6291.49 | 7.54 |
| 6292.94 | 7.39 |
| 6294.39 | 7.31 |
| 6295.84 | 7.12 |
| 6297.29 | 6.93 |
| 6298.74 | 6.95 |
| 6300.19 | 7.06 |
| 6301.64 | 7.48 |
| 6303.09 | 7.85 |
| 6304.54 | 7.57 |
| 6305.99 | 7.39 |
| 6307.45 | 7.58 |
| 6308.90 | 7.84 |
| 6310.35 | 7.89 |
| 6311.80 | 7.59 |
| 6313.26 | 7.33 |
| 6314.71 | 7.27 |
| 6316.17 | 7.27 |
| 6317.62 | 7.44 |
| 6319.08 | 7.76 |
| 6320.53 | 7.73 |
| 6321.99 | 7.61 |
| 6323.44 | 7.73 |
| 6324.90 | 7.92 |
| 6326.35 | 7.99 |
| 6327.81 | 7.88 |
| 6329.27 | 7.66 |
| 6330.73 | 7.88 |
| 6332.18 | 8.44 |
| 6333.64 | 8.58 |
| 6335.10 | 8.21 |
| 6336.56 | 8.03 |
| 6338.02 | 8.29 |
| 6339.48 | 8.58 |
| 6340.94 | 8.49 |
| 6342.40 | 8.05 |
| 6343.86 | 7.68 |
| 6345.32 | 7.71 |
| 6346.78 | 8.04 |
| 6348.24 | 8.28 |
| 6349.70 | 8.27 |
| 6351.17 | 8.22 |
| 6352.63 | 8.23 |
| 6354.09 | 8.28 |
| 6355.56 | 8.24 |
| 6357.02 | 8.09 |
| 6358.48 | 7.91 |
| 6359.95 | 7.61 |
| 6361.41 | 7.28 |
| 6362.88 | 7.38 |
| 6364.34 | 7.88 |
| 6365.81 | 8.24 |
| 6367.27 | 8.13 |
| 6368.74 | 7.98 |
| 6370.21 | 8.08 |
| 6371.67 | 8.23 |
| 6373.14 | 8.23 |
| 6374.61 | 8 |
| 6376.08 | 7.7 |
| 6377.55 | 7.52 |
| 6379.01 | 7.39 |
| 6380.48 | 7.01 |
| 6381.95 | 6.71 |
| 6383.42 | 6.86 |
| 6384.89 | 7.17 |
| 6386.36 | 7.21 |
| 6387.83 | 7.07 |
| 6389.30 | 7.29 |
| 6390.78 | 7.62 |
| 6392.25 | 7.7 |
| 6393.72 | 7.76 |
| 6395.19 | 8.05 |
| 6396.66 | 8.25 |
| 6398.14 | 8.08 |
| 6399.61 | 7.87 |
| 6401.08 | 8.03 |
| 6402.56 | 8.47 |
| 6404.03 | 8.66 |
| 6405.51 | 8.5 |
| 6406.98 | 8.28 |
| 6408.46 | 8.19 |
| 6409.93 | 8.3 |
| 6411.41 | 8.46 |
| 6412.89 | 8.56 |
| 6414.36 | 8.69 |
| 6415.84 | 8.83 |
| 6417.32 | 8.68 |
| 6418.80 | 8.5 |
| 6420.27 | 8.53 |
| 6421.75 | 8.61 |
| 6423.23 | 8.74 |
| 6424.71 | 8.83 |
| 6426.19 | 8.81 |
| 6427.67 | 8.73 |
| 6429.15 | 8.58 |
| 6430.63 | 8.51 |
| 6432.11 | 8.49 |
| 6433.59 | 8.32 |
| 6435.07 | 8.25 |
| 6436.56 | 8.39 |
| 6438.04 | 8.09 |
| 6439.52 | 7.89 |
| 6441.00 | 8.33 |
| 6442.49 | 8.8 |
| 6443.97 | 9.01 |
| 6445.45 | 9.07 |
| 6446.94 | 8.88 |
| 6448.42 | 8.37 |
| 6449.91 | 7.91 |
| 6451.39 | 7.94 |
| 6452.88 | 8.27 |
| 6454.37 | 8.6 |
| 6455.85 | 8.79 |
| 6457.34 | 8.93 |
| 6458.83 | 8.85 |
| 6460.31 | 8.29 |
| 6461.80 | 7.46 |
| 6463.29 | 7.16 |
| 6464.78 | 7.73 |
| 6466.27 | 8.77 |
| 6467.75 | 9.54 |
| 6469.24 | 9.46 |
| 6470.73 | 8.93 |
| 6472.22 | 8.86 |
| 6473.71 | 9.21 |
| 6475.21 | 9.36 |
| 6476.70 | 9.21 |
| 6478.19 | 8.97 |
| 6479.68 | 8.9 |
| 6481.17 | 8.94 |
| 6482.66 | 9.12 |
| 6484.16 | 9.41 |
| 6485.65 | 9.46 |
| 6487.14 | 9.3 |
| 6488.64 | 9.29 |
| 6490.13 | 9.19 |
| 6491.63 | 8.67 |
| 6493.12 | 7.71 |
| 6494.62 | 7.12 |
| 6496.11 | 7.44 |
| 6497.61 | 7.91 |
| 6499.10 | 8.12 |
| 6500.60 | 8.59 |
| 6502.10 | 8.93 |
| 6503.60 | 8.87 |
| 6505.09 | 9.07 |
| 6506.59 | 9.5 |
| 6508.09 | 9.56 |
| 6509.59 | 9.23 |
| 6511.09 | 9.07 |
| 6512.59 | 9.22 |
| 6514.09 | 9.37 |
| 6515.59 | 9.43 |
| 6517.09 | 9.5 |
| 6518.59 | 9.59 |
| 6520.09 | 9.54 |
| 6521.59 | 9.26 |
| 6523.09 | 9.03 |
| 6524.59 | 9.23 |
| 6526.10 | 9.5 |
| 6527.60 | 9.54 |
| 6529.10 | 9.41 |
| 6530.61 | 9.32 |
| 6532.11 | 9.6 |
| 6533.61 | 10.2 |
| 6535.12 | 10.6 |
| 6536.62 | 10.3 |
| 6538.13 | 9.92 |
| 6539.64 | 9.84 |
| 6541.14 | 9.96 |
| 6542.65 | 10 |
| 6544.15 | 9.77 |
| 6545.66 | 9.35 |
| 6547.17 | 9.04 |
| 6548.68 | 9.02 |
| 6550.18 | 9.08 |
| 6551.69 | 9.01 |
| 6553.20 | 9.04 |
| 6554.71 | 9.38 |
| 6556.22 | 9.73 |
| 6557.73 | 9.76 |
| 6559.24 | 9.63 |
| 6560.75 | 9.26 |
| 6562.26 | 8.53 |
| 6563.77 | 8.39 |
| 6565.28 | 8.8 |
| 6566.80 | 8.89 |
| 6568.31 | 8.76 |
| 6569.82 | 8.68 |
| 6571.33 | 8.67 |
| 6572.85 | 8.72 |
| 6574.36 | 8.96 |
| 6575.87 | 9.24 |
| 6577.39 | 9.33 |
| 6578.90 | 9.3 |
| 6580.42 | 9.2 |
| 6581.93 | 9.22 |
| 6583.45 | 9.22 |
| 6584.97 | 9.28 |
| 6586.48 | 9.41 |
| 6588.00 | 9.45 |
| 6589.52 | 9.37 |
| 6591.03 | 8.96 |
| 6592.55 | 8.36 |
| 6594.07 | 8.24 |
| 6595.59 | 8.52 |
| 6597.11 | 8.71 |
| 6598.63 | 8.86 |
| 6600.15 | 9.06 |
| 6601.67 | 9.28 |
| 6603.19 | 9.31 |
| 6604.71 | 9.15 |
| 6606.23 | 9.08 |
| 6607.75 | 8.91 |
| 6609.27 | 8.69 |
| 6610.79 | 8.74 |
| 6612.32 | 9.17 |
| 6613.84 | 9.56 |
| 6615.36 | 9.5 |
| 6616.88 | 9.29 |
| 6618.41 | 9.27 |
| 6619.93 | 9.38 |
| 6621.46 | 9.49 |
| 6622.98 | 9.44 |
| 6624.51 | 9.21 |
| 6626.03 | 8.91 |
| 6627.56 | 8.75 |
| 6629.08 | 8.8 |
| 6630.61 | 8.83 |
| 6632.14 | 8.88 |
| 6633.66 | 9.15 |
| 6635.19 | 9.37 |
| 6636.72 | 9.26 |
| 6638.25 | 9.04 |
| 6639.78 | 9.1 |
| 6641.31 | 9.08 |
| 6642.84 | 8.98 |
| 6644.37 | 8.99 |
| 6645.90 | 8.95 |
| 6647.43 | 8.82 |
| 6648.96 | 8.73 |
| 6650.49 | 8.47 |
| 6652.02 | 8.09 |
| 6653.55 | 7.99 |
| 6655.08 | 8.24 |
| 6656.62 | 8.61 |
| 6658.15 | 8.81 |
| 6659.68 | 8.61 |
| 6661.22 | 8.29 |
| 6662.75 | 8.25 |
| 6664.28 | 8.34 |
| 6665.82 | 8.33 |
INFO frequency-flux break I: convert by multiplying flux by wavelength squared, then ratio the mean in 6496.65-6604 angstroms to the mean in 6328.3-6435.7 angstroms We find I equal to 1.20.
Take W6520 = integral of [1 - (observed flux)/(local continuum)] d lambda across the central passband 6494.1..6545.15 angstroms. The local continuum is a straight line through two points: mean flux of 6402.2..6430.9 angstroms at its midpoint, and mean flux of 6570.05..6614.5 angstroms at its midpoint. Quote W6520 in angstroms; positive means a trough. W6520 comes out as -2.59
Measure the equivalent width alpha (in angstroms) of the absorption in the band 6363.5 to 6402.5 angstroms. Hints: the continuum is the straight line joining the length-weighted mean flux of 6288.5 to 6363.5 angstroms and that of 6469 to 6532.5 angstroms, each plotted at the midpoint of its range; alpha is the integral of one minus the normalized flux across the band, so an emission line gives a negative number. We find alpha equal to 2.3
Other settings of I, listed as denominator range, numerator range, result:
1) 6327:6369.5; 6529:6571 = 1.24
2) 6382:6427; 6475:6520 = 1.13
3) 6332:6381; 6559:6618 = 1.21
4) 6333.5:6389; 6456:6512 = 1.16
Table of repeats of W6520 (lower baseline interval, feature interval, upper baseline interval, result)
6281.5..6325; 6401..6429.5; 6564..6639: -1.76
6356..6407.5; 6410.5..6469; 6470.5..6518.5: -0.94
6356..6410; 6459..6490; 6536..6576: -1.11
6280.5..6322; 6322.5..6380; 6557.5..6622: -2.19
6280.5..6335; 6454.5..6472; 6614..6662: -0.74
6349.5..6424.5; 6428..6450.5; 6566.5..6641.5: -0.59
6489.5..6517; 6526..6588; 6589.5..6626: -3.04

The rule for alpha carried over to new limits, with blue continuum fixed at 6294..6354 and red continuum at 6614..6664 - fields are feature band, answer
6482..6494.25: -0.9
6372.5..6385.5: 1.0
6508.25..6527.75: -2.0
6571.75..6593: -1.1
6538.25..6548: -1.3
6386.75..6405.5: 0.3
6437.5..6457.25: -0.6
